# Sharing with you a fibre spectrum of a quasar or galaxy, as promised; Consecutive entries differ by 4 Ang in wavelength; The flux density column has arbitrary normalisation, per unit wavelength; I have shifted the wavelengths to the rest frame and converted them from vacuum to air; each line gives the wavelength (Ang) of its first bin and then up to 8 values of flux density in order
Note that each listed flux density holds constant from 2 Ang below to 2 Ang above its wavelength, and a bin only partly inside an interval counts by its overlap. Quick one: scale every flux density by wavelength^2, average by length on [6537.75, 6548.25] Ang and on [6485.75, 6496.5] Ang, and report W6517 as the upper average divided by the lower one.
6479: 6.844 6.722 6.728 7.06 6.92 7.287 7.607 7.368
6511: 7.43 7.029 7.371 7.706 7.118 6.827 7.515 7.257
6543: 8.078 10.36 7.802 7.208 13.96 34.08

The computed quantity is 1.3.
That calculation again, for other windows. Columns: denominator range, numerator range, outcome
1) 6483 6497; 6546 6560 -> 1.41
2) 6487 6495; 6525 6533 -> 1.02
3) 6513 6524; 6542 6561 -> 1.32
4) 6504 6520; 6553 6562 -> 1.83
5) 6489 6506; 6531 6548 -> 1.12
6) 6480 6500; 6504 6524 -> 1.07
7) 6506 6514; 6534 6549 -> 1.15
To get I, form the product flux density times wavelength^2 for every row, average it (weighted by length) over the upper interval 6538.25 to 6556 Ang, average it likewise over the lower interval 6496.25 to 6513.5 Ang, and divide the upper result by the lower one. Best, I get 1.13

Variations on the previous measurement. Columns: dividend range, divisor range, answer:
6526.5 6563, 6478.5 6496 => 1.47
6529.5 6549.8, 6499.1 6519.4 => 1.10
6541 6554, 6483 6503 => 1.25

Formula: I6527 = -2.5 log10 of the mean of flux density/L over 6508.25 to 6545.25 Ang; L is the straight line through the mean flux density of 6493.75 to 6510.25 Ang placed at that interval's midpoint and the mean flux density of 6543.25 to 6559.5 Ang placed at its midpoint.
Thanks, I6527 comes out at 0.12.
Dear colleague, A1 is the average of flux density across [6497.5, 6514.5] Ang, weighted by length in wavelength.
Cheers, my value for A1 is 7.39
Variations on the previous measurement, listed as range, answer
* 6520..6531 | 7.3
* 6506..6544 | 7.35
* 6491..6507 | 7.26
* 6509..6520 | 7.27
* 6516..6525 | 7.48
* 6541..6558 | 8.69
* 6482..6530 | 7.2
